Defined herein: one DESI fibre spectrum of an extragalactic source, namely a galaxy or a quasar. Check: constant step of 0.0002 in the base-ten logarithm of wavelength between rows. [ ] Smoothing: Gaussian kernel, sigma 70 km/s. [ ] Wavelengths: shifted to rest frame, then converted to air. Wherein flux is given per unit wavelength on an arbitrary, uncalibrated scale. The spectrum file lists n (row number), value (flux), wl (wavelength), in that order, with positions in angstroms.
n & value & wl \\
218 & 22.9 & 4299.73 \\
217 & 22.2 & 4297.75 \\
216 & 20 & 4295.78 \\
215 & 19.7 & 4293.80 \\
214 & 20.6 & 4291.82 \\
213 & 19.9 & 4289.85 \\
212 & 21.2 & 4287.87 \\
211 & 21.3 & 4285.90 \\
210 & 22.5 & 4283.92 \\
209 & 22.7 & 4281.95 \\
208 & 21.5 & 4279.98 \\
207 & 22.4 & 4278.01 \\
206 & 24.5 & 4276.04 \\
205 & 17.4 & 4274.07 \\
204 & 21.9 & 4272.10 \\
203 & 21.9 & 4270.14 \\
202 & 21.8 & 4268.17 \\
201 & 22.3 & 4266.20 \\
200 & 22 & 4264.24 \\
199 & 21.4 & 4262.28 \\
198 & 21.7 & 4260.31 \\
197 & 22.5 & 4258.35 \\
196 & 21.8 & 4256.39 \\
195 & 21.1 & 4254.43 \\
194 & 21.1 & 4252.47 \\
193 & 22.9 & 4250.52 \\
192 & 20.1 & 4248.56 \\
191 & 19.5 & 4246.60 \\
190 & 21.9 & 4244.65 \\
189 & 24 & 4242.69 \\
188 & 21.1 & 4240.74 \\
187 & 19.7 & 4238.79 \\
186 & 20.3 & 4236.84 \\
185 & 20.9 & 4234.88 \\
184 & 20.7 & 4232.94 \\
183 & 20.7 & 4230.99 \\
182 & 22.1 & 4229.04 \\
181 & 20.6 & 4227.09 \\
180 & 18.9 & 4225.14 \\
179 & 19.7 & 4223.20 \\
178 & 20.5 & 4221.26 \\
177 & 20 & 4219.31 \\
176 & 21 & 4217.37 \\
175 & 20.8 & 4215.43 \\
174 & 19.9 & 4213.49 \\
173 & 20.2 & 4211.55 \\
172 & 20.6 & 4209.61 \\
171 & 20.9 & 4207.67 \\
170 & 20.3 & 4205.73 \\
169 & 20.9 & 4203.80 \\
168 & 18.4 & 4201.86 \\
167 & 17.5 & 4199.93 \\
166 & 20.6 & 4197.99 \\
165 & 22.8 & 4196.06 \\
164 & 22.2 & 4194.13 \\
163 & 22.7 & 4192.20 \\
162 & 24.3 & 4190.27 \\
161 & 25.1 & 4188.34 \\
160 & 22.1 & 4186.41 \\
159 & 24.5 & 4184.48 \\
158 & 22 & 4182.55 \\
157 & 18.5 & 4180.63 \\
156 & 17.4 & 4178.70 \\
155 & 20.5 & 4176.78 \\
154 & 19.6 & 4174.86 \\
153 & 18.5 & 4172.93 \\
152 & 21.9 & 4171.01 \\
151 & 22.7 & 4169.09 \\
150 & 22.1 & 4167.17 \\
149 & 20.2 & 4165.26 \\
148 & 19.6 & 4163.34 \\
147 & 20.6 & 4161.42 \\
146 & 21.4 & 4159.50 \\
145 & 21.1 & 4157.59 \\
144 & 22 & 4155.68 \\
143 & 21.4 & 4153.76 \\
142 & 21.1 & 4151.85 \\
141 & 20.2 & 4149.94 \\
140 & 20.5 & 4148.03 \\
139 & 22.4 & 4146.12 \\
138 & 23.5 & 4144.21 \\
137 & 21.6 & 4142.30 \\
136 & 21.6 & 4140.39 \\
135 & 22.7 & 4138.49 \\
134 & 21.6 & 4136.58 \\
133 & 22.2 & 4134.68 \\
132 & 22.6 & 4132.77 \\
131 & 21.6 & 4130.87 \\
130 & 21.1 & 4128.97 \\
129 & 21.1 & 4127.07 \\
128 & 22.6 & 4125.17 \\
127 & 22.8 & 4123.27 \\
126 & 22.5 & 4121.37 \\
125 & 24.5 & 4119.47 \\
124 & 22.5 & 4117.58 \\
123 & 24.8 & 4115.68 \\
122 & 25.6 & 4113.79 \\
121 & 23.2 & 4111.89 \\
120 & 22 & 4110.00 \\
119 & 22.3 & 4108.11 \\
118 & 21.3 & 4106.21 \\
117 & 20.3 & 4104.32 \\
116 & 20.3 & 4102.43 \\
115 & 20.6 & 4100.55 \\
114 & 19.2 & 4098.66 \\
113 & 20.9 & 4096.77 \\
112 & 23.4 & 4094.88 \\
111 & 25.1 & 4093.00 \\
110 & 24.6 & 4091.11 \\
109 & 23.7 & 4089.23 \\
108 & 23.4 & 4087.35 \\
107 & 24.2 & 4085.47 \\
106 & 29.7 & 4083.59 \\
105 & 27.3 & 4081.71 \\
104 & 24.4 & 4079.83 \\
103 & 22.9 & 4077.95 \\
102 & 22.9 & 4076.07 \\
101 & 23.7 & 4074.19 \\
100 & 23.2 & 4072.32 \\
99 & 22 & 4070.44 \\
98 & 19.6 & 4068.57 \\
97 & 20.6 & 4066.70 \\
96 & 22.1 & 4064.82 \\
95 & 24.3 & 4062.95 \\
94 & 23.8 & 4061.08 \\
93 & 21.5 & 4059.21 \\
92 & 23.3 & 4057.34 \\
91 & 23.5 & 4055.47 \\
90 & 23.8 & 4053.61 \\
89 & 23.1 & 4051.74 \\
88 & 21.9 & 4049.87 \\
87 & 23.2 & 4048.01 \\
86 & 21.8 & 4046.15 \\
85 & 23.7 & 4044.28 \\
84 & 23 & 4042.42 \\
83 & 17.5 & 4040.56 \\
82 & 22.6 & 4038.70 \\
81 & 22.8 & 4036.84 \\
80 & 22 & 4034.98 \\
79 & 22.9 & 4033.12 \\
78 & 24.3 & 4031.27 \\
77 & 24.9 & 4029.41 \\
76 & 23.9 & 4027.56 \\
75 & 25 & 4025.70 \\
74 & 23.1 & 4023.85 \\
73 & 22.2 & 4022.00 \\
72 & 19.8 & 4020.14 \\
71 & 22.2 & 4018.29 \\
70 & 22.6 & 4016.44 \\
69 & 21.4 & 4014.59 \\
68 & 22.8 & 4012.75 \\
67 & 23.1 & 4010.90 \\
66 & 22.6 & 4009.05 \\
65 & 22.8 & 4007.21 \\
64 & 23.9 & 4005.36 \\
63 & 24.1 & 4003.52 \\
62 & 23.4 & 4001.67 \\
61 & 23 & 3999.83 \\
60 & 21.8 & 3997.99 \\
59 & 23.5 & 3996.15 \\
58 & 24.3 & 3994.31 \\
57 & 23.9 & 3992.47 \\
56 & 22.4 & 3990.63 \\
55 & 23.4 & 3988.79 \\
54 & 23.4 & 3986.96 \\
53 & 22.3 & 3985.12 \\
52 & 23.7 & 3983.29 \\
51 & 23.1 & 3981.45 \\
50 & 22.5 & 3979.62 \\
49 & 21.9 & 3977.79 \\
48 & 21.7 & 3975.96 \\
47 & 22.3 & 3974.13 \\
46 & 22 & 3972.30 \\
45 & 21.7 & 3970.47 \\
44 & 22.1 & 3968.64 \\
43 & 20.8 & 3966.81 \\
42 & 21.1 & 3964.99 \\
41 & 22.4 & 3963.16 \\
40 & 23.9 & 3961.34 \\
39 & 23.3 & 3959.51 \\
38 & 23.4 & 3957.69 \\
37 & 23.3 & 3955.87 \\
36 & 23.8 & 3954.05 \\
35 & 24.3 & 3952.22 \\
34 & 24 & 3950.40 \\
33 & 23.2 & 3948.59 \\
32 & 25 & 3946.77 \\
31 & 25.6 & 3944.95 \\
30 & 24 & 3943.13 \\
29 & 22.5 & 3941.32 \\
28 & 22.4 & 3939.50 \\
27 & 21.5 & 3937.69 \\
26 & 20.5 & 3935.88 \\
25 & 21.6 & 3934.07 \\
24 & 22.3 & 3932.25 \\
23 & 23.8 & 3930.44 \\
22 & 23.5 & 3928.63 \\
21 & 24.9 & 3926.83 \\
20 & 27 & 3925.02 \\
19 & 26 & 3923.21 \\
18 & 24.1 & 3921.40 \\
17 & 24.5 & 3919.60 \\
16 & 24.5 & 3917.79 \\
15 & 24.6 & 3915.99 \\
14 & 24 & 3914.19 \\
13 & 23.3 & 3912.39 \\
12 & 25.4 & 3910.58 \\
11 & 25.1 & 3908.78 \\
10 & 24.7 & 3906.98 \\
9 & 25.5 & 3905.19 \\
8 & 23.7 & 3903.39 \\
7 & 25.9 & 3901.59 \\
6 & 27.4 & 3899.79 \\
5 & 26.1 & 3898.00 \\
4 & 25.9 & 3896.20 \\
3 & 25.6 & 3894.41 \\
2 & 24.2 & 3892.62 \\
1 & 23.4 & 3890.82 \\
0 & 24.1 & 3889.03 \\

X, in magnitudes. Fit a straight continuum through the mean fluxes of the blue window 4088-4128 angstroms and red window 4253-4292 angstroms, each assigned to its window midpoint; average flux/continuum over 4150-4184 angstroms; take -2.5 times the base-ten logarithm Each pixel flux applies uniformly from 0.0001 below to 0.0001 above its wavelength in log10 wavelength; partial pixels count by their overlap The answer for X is 0.08 mag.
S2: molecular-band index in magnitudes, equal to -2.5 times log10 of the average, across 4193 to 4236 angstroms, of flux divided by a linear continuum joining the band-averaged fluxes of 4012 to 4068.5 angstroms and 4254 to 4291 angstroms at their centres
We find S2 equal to 0.074 mag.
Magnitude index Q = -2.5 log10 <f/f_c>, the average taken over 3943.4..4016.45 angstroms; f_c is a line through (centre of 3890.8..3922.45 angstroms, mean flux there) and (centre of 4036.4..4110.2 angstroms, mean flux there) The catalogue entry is 0.04 mag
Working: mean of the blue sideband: 24.9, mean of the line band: 23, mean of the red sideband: 22.7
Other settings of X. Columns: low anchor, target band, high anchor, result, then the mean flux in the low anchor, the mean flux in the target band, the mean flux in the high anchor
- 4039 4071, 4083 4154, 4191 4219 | -0.043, 22.3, 22.5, 20.6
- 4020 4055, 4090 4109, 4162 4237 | 0.011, 22.8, 21.8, 20.8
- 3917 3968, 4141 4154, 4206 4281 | 0.016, 23.5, 21.5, 21.1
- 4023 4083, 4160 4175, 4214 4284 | 0.064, 23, 20.7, 21.3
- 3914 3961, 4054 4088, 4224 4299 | -0.035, 23.7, 23.5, 21.3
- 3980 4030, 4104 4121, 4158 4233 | -0.059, 23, 23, 20.8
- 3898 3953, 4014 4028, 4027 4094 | 0.049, 24.2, 22.5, 23.3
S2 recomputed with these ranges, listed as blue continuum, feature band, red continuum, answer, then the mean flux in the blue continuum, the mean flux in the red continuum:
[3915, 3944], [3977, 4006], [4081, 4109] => 0.01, 23.6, 23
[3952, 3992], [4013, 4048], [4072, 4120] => 0.02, 22.7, 23.3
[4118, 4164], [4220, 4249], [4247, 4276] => 0.04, 21.8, 21.5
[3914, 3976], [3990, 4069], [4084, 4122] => 0.01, 23.3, 22.8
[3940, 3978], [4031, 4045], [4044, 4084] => 0.04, 23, 23.2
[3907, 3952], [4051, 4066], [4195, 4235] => -0.04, 23.9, 20.4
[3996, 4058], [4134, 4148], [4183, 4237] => -0.02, 22.8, 21.1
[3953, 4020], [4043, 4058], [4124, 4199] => -0.03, 22.7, 21.5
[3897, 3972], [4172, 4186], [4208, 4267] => 0.07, 23.8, 21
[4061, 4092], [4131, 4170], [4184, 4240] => 0.03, 23.7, 21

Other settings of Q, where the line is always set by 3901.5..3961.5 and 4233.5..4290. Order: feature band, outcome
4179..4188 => 0.02 mag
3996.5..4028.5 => 0.02 mag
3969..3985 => 0.06 mag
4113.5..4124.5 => -0.05 mag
